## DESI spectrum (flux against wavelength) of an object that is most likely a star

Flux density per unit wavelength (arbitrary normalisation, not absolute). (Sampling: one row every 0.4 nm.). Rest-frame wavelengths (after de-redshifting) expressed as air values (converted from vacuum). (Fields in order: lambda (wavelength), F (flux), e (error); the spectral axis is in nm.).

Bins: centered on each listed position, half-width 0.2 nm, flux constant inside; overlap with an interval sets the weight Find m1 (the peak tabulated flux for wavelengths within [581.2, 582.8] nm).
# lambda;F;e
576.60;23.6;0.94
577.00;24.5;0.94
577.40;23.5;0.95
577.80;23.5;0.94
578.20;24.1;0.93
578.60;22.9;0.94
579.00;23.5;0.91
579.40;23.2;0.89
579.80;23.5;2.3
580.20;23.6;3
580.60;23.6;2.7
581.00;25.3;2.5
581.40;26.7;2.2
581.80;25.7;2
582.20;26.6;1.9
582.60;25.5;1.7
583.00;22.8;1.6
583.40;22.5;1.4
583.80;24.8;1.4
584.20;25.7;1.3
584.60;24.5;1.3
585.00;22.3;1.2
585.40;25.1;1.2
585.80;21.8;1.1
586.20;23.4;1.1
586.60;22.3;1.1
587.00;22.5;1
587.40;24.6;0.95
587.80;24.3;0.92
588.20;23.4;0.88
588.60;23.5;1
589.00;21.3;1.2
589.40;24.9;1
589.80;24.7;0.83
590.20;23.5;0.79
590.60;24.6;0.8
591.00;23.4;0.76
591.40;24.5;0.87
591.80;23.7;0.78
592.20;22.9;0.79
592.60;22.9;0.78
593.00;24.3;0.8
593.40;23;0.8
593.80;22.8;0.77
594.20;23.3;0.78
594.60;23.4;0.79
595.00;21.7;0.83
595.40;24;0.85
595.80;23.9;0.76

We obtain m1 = 26.7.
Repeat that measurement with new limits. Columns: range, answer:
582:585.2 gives 26.6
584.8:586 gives 25.1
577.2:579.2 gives 24.1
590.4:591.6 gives 24.6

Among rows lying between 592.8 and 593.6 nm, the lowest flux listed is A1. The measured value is 23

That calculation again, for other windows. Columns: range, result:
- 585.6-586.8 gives 21.8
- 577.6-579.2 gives 22.9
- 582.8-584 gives 22.5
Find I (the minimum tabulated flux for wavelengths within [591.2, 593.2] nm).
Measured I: 22.9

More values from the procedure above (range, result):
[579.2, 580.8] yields 23.2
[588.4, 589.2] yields 21.3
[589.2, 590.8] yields 23.5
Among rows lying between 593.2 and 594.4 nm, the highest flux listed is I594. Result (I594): 23.3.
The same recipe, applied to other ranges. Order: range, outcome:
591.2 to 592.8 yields 24.5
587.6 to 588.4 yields 24.3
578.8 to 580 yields 23.5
